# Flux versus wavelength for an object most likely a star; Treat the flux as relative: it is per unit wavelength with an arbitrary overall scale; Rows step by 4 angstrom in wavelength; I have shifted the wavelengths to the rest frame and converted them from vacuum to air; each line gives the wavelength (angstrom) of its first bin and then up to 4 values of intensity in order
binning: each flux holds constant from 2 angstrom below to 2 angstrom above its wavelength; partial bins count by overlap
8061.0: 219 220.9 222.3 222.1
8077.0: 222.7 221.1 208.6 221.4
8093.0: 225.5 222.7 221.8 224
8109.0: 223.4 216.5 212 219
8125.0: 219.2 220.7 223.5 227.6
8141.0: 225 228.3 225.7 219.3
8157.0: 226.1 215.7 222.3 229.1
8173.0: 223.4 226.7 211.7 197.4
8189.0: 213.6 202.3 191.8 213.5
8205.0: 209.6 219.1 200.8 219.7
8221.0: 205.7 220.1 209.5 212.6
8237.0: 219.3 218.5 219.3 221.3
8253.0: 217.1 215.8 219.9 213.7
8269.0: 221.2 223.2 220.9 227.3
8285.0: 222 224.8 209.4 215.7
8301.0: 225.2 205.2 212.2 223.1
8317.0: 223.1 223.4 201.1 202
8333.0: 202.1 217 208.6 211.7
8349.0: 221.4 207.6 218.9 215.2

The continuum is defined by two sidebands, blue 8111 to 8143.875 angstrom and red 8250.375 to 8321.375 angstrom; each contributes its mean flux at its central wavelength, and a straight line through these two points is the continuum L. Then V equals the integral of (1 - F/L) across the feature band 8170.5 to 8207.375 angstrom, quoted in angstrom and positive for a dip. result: 1.6 angstrom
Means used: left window 221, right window 219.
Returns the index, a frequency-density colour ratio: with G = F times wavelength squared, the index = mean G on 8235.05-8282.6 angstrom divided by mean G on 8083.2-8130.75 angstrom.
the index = 1.04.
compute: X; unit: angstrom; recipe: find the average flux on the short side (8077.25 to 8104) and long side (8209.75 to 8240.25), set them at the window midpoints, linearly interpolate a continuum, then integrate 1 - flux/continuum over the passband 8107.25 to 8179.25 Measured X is -1.6 angstrom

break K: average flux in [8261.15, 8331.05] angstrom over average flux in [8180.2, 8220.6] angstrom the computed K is 1.05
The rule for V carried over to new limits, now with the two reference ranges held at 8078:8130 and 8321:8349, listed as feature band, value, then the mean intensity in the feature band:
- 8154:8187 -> -0.35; 219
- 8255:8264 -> -0.20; 217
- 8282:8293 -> -0.51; 221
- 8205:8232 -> 0.29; 212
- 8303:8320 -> -0.49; 216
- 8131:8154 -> -0.76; 225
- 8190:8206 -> 0.81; 205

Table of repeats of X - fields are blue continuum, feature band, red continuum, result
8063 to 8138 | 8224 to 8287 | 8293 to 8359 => -0.90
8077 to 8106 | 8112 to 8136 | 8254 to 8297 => 0.17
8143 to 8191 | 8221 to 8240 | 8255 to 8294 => 0.48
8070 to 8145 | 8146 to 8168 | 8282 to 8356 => -0.29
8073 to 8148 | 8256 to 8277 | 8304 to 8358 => -0.38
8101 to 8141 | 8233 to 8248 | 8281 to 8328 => 0.00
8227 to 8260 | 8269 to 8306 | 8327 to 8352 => -1.03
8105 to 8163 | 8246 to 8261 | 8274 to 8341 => -0.05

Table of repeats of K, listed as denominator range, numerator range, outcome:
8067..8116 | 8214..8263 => 0.98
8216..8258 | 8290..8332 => 0.99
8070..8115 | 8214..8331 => 0.98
